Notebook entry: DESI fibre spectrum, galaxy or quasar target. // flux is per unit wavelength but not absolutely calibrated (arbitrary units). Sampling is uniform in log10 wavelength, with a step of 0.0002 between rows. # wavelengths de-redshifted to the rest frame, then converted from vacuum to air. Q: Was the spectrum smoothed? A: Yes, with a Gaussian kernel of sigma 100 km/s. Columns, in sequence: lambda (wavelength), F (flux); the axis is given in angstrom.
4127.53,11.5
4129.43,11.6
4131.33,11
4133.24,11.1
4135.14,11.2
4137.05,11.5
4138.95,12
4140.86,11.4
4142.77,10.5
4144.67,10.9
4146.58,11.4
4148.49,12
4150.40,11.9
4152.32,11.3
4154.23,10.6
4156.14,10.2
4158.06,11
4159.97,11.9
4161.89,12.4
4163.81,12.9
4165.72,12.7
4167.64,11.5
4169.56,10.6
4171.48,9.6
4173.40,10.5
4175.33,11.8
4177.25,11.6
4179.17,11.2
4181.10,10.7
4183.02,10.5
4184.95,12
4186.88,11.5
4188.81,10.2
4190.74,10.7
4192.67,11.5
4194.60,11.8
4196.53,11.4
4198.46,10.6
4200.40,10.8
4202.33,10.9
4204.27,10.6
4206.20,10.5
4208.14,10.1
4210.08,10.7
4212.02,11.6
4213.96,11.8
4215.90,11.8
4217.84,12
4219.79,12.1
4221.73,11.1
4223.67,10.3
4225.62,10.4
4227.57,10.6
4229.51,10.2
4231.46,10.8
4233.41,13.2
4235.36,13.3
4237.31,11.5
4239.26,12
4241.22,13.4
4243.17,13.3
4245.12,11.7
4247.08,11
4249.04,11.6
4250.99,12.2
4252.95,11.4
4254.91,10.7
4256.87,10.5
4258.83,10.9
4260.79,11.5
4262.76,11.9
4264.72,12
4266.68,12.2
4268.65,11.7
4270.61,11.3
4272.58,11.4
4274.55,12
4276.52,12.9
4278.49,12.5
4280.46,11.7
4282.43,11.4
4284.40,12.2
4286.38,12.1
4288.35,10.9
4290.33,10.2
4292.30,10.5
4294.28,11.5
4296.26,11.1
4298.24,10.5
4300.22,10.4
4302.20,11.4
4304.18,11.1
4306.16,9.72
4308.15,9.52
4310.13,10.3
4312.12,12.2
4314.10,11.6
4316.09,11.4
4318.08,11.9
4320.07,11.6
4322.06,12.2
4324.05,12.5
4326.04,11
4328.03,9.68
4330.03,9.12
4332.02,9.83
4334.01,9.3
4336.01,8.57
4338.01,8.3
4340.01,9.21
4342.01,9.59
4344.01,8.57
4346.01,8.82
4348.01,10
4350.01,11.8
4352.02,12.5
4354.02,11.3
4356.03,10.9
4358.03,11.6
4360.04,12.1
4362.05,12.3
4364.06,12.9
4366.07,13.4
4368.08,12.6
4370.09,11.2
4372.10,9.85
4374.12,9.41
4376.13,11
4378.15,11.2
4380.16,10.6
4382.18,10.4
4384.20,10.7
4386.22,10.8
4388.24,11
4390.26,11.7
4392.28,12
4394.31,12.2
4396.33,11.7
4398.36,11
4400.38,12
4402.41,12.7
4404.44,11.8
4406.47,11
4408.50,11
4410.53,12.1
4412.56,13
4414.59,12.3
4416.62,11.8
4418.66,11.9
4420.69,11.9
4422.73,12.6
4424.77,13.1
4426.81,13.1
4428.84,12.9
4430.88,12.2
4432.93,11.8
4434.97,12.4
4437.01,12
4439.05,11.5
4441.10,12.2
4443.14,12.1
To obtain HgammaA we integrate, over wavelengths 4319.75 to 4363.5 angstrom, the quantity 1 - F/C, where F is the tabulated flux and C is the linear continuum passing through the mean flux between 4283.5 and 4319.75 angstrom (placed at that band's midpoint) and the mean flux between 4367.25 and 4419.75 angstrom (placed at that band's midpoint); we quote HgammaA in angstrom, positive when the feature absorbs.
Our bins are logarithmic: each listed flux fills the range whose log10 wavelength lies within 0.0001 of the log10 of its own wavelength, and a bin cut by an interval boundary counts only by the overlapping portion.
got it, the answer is 2.8 angstrom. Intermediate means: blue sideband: 11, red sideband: 11.4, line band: 10.5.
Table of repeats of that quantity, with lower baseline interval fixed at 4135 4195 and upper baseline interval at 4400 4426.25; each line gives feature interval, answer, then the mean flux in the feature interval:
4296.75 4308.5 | 1.23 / 10.5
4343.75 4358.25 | 1.41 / 10.8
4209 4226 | 0.19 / 11.3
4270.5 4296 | 0.22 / 11.6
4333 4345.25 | 3.04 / 8.92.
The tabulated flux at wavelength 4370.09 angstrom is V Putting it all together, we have 11.2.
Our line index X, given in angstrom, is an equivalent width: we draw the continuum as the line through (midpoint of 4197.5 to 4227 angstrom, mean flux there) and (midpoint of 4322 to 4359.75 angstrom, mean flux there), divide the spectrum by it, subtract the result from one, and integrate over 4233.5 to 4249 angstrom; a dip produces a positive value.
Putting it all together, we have -2.1 angstrom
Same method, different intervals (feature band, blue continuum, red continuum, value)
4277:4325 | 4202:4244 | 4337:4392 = -0.6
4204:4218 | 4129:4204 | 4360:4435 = 0.3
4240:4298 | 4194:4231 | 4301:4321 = -3.1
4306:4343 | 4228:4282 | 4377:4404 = 3.8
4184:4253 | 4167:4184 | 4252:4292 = -1.4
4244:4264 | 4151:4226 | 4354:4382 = -0.2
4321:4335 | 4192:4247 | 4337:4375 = 0.6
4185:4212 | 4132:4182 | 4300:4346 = 0.4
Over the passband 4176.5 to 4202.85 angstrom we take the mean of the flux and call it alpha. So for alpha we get 11.1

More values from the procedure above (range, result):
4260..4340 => 11.1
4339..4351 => 9.66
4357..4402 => 11.5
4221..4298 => 11.6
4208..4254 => 11.6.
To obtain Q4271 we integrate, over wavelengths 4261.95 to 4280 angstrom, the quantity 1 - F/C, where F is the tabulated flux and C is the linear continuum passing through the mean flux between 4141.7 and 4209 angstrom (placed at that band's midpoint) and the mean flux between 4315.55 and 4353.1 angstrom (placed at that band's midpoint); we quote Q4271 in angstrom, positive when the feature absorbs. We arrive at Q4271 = -2.3 angstrom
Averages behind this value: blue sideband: 11.2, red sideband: 10.3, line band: 12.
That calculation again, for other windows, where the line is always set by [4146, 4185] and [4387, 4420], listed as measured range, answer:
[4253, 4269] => 0.16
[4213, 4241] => -0.25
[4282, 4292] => 0.24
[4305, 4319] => 0.83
